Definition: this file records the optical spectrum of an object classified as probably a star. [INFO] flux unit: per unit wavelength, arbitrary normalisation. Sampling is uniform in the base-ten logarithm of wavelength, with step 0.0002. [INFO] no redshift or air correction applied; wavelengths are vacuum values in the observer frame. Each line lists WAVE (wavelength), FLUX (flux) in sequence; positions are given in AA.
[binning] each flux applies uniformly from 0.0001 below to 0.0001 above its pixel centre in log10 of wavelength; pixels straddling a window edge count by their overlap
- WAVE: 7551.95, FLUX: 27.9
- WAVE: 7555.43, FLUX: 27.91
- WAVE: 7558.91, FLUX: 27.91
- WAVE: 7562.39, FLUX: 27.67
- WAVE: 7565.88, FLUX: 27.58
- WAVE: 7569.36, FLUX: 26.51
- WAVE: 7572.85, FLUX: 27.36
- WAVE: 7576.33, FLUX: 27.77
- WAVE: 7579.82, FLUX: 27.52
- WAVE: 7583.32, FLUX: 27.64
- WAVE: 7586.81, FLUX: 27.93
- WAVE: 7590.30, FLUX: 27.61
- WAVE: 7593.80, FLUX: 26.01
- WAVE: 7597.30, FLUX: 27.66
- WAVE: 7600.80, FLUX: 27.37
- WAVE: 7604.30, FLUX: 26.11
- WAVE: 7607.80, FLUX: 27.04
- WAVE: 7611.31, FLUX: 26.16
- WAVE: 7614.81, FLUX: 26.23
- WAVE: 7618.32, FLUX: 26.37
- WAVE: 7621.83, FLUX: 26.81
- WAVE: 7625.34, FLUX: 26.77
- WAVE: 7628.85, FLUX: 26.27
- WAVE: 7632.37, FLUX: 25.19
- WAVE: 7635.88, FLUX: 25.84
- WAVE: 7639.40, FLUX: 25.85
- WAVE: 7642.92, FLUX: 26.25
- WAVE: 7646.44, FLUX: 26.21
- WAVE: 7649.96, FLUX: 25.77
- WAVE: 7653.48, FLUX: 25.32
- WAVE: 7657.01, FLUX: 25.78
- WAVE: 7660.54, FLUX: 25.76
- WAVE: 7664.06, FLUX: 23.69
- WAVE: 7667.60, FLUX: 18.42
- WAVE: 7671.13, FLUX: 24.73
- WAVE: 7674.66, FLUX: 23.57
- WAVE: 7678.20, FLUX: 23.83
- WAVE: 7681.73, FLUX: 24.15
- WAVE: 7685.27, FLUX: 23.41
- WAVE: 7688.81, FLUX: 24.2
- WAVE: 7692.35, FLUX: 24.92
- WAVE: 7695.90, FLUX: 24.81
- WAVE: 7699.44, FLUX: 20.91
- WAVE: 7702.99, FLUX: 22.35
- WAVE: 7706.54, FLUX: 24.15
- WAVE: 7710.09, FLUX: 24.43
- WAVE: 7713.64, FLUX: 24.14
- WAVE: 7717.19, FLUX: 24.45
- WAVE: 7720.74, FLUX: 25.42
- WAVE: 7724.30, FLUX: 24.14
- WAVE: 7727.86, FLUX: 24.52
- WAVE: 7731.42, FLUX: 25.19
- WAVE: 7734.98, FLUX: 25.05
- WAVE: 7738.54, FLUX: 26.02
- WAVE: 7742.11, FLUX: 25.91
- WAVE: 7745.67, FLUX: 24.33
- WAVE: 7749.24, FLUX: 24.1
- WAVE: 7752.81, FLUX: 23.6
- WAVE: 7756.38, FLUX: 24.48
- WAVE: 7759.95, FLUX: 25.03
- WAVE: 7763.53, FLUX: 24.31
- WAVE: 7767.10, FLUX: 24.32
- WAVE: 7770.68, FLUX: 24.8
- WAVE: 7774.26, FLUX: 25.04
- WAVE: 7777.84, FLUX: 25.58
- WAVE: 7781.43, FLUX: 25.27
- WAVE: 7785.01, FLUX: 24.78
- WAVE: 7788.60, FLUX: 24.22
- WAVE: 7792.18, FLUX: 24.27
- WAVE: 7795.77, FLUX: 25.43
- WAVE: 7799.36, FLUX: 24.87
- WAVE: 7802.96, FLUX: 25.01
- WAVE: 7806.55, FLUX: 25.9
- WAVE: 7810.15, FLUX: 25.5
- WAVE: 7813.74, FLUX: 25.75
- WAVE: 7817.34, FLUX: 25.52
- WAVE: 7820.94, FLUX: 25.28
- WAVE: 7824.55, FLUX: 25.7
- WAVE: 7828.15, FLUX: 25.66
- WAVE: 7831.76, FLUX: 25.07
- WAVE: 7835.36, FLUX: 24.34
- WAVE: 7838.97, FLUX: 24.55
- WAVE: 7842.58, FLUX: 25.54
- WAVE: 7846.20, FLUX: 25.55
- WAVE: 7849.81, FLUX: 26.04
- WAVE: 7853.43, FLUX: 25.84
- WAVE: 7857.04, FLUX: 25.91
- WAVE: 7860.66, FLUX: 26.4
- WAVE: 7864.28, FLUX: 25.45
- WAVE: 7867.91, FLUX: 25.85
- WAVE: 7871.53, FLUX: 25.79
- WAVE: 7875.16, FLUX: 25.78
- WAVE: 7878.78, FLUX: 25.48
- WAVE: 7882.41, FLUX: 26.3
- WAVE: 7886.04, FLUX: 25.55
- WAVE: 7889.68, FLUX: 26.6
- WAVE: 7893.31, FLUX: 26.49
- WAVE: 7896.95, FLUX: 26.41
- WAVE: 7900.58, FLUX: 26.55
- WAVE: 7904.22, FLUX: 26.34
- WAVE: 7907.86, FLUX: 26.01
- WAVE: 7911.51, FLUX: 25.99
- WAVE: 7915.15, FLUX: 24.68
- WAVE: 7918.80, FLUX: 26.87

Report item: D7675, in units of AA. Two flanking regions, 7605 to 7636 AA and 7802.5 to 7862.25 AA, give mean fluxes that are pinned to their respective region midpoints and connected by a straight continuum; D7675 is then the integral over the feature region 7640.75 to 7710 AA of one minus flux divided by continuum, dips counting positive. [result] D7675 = 5.2 AA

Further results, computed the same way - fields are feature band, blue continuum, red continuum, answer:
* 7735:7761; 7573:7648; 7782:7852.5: 0.9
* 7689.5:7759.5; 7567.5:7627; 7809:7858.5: 4.8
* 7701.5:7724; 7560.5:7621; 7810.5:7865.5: 1.8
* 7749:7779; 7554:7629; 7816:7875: 1.7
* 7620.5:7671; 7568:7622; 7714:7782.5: 2.0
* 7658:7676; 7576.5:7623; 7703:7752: 1.7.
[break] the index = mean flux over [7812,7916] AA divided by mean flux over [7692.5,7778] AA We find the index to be 1.05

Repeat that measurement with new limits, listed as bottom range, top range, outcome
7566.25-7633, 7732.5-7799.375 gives 0.92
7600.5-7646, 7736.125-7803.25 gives 0.94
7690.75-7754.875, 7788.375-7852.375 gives 1.04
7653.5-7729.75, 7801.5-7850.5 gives 1.06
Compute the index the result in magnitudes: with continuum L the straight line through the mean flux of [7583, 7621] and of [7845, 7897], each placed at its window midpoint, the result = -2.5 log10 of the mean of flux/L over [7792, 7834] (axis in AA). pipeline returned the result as 0.03 mag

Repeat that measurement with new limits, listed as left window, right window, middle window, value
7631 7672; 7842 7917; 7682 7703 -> 0.07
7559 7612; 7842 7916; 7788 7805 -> 0.06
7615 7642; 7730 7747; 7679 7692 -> 0.07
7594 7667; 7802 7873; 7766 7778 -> 0.03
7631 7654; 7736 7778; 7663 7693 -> 0.09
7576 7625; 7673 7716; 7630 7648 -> -0.01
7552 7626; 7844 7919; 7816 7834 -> 0.03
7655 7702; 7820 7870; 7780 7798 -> 0.00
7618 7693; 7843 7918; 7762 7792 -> 0.03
